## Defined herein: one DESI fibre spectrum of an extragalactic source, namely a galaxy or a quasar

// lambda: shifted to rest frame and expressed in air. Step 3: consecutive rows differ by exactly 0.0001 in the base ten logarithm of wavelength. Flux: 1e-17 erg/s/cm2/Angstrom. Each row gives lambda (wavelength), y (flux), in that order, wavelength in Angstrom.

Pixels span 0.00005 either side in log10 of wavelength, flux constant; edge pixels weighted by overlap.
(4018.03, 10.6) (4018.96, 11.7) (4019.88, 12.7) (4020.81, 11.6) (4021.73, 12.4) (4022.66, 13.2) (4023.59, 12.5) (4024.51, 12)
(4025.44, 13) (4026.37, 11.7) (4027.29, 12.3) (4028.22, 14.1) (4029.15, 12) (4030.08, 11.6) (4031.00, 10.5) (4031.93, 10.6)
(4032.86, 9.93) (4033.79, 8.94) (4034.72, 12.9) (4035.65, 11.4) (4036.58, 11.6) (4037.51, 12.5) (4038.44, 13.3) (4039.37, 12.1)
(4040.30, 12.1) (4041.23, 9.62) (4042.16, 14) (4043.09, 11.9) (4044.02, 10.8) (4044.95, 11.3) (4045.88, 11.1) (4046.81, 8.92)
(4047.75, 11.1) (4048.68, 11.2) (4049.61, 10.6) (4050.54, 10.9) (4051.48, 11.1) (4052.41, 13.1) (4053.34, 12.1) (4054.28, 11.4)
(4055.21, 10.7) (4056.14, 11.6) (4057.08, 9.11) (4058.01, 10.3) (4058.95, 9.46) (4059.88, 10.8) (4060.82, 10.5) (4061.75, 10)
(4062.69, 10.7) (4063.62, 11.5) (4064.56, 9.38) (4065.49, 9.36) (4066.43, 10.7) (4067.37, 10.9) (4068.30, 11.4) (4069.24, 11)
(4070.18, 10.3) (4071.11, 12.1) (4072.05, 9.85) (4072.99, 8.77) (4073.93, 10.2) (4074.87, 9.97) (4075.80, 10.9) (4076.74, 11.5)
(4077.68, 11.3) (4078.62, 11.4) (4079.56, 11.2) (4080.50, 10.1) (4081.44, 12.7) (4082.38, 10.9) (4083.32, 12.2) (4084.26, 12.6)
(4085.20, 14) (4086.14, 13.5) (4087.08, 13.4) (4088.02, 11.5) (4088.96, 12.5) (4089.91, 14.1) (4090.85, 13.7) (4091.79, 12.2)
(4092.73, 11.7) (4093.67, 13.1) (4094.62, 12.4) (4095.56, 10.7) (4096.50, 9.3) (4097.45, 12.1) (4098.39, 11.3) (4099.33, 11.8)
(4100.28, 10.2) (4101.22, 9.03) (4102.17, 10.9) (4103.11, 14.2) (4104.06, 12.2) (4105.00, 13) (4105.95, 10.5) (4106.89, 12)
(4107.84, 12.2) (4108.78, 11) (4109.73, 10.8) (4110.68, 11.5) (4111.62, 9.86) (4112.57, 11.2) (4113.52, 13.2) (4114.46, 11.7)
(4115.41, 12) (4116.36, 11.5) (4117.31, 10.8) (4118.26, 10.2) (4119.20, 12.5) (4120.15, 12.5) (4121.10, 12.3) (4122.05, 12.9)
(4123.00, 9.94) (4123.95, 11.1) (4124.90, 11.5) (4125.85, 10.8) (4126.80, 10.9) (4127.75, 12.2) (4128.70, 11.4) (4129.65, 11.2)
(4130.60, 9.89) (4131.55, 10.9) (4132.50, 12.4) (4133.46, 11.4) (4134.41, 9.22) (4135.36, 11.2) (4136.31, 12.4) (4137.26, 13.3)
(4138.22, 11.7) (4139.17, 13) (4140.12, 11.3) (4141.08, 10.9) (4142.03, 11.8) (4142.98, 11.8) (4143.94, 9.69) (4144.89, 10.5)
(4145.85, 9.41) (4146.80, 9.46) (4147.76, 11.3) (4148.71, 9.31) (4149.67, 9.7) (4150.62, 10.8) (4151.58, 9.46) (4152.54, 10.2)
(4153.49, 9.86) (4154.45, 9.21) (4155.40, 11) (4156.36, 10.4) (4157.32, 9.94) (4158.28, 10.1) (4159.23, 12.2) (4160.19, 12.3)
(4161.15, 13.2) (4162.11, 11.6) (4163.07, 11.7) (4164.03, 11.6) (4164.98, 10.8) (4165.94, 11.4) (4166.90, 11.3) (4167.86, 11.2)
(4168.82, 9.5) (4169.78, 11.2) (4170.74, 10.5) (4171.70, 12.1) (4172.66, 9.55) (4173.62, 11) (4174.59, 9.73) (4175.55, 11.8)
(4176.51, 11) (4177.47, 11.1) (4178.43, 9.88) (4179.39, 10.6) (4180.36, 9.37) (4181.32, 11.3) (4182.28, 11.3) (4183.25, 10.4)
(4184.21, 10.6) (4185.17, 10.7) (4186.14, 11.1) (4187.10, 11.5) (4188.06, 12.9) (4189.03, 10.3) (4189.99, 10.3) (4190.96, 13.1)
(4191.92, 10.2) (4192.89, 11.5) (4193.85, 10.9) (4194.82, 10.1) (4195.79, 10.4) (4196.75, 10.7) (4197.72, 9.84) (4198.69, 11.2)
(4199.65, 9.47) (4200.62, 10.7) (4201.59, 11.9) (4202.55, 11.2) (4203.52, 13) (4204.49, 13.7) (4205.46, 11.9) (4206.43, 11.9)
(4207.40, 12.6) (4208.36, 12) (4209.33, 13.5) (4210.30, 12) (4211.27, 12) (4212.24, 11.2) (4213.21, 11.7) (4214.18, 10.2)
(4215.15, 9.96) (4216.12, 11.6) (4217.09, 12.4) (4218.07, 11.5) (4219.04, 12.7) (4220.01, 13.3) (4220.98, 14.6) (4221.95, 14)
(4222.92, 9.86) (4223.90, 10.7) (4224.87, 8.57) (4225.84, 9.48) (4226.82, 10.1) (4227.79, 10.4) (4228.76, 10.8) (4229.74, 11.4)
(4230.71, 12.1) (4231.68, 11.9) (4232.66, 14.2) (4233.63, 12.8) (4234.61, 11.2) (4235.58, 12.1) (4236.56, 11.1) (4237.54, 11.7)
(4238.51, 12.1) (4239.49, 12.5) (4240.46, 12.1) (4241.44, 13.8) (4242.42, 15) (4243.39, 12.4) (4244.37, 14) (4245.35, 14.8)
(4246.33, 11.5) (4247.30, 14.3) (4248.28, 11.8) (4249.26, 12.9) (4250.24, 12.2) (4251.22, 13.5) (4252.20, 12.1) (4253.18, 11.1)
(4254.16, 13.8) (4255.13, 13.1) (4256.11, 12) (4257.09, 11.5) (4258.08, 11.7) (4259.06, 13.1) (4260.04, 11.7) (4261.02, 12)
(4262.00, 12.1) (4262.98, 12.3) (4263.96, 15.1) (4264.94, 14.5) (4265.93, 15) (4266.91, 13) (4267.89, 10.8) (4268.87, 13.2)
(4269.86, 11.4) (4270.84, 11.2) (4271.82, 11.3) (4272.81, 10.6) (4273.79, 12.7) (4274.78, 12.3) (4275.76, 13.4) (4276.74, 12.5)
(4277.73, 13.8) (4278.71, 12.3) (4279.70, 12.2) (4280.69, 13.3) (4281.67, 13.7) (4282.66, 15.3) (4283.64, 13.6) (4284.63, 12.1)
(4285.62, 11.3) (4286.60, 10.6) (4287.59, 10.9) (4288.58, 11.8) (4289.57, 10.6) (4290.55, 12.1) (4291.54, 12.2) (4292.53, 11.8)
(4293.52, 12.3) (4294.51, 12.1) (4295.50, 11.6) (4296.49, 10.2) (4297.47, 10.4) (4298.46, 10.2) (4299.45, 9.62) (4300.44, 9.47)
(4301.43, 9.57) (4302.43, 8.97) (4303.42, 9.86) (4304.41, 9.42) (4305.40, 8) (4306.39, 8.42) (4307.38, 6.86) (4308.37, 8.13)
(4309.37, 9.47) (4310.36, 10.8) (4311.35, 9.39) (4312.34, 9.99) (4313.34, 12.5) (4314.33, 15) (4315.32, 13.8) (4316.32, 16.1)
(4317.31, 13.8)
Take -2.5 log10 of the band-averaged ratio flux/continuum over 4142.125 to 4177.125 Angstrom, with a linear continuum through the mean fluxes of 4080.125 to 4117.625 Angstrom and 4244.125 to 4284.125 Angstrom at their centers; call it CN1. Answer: 0.14 mag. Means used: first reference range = 11.8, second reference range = 12.7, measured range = 10.7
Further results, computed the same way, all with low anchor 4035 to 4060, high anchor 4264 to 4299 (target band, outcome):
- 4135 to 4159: 0.09 mag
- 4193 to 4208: 0.05 mag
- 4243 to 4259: -0.05 mag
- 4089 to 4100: -0.05 mag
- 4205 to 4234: 0.02 mag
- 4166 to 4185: 0.10 mag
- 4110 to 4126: 0.01 mag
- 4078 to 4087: -0.06 mag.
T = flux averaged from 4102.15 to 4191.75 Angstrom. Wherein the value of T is 11.1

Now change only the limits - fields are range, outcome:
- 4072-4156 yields 11.3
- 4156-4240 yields 11.3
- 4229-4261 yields 12.5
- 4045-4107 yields 11.3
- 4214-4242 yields 11.7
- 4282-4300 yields 11.6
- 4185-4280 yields 12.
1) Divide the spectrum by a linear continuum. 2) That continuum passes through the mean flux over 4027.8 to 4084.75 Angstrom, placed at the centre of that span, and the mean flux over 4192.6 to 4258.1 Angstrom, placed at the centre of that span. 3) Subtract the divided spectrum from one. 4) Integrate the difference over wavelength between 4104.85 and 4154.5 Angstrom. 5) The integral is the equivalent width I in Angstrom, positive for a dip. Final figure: 1.3 Angstrom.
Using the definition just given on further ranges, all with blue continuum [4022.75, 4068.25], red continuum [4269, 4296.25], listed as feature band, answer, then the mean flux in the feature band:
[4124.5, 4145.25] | 0.5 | 11.3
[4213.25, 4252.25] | -0.3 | 12.1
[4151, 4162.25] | 0.9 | 10.8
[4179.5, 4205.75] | 1.6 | 11.1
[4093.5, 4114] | 0.0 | 11.5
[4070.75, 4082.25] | 0.6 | 10.8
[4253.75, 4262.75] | -0.2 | 12.3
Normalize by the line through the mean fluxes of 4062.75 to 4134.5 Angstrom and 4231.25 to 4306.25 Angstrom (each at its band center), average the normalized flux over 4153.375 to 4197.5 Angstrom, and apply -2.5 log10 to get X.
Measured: 0.08 mag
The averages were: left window 11.4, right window 12.1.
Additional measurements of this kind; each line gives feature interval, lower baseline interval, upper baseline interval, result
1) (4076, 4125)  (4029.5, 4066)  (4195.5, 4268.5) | -0.04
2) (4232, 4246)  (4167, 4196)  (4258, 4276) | -0.07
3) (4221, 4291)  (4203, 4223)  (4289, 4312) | -0.11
